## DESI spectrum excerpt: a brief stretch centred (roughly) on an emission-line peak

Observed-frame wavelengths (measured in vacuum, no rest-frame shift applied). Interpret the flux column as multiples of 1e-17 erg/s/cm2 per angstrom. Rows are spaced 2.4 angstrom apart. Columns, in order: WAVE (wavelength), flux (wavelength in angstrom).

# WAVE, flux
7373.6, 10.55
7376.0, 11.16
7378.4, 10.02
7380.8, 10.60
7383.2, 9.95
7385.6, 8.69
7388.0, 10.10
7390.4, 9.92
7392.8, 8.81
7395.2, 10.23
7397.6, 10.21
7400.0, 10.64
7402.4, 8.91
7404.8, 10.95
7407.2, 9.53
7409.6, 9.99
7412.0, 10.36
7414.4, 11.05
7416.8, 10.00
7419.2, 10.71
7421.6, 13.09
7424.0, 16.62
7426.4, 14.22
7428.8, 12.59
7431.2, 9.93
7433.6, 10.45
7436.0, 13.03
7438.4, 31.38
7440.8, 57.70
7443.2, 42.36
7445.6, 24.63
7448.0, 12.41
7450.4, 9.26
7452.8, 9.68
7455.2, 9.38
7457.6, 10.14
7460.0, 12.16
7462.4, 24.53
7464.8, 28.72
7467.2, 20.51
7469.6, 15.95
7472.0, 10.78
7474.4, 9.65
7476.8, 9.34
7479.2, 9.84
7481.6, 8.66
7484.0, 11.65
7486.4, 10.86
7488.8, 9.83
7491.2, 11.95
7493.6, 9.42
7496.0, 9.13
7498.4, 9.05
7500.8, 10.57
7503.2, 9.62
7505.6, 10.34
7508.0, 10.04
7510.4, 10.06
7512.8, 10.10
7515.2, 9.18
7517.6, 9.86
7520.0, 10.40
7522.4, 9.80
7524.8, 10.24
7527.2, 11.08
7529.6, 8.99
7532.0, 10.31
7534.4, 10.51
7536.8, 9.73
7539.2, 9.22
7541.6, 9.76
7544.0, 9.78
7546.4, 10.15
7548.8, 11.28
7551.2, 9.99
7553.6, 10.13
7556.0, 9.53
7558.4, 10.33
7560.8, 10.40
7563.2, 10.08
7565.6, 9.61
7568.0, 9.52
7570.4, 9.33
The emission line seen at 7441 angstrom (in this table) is H-alpha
